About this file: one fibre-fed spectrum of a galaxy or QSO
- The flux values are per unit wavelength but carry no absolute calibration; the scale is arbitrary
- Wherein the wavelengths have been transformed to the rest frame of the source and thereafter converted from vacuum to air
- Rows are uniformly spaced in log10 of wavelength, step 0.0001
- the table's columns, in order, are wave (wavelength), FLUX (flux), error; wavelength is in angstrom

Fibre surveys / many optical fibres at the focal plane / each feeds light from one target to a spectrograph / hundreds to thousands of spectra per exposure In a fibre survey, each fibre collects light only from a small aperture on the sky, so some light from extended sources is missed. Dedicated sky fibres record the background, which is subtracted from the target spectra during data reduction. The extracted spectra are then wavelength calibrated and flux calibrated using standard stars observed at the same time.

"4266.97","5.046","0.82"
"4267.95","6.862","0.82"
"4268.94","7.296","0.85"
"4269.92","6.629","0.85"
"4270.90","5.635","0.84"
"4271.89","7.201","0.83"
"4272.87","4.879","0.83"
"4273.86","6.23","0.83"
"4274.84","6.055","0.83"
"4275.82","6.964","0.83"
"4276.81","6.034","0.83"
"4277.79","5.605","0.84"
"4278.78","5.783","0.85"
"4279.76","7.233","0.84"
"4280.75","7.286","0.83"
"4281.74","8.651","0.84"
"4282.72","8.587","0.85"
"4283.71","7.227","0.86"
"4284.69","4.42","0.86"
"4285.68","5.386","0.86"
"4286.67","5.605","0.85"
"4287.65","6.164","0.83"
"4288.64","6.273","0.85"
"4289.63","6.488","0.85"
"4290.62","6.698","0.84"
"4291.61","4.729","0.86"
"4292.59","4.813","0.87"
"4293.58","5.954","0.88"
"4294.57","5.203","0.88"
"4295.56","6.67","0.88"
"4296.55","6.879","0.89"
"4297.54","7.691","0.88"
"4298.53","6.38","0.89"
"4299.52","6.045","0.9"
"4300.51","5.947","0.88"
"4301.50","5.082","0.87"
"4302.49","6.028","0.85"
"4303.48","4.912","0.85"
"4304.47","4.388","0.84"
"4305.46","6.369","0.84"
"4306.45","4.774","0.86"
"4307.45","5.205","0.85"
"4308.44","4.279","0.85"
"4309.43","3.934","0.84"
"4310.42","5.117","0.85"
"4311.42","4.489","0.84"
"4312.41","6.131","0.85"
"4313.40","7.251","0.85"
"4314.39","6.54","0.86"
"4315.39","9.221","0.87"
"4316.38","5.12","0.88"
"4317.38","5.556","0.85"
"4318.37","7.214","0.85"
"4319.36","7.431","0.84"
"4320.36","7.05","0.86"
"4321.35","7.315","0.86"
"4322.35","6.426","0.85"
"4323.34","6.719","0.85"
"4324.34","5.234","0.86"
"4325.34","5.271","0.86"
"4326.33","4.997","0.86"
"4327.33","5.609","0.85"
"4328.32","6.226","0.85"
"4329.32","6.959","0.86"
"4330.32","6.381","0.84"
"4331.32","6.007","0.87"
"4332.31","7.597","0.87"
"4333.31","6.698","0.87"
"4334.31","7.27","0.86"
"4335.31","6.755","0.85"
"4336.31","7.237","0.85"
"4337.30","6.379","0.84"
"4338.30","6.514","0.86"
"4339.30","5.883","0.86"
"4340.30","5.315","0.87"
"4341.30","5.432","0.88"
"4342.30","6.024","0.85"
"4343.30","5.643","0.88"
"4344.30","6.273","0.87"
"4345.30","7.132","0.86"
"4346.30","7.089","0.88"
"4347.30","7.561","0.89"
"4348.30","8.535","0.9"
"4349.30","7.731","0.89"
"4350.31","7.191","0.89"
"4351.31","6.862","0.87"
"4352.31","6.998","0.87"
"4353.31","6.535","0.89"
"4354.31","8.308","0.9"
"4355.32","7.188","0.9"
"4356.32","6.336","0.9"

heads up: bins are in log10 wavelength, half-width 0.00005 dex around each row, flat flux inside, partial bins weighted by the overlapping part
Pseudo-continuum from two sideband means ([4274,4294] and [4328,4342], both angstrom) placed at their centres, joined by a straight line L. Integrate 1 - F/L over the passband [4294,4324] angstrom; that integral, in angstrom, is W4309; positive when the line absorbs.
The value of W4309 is 1.6 angstrom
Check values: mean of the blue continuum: 6.3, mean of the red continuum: 6.47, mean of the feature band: 6.04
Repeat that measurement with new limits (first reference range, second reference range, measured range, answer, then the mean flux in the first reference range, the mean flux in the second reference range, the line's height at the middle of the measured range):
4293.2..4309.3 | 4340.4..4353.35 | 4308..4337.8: -0.26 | 5.69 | 6.81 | 6.22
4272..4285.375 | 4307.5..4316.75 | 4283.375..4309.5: 1.84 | 6.54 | 5.77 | 6.13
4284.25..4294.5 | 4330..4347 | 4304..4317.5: 0.91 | 5.64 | 6.46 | 6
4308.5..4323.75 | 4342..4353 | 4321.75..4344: 1.56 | 6.31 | 7.01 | 6.69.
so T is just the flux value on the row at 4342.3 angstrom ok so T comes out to 6.024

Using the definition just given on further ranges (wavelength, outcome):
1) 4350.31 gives 7.191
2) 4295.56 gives 6.67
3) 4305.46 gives 6.369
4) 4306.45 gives 4.774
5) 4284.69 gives 4.42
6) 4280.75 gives 7.286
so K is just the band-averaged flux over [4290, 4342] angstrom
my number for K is 6.07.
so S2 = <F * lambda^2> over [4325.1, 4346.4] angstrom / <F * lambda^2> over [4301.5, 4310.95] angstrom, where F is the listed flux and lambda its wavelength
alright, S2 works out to 1.28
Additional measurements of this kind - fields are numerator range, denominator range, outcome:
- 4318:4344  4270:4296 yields 1.04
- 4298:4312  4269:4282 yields 0.82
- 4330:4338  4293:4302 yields 1.12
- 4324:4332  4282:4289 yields 0.95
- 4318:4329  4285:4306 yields 1.09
